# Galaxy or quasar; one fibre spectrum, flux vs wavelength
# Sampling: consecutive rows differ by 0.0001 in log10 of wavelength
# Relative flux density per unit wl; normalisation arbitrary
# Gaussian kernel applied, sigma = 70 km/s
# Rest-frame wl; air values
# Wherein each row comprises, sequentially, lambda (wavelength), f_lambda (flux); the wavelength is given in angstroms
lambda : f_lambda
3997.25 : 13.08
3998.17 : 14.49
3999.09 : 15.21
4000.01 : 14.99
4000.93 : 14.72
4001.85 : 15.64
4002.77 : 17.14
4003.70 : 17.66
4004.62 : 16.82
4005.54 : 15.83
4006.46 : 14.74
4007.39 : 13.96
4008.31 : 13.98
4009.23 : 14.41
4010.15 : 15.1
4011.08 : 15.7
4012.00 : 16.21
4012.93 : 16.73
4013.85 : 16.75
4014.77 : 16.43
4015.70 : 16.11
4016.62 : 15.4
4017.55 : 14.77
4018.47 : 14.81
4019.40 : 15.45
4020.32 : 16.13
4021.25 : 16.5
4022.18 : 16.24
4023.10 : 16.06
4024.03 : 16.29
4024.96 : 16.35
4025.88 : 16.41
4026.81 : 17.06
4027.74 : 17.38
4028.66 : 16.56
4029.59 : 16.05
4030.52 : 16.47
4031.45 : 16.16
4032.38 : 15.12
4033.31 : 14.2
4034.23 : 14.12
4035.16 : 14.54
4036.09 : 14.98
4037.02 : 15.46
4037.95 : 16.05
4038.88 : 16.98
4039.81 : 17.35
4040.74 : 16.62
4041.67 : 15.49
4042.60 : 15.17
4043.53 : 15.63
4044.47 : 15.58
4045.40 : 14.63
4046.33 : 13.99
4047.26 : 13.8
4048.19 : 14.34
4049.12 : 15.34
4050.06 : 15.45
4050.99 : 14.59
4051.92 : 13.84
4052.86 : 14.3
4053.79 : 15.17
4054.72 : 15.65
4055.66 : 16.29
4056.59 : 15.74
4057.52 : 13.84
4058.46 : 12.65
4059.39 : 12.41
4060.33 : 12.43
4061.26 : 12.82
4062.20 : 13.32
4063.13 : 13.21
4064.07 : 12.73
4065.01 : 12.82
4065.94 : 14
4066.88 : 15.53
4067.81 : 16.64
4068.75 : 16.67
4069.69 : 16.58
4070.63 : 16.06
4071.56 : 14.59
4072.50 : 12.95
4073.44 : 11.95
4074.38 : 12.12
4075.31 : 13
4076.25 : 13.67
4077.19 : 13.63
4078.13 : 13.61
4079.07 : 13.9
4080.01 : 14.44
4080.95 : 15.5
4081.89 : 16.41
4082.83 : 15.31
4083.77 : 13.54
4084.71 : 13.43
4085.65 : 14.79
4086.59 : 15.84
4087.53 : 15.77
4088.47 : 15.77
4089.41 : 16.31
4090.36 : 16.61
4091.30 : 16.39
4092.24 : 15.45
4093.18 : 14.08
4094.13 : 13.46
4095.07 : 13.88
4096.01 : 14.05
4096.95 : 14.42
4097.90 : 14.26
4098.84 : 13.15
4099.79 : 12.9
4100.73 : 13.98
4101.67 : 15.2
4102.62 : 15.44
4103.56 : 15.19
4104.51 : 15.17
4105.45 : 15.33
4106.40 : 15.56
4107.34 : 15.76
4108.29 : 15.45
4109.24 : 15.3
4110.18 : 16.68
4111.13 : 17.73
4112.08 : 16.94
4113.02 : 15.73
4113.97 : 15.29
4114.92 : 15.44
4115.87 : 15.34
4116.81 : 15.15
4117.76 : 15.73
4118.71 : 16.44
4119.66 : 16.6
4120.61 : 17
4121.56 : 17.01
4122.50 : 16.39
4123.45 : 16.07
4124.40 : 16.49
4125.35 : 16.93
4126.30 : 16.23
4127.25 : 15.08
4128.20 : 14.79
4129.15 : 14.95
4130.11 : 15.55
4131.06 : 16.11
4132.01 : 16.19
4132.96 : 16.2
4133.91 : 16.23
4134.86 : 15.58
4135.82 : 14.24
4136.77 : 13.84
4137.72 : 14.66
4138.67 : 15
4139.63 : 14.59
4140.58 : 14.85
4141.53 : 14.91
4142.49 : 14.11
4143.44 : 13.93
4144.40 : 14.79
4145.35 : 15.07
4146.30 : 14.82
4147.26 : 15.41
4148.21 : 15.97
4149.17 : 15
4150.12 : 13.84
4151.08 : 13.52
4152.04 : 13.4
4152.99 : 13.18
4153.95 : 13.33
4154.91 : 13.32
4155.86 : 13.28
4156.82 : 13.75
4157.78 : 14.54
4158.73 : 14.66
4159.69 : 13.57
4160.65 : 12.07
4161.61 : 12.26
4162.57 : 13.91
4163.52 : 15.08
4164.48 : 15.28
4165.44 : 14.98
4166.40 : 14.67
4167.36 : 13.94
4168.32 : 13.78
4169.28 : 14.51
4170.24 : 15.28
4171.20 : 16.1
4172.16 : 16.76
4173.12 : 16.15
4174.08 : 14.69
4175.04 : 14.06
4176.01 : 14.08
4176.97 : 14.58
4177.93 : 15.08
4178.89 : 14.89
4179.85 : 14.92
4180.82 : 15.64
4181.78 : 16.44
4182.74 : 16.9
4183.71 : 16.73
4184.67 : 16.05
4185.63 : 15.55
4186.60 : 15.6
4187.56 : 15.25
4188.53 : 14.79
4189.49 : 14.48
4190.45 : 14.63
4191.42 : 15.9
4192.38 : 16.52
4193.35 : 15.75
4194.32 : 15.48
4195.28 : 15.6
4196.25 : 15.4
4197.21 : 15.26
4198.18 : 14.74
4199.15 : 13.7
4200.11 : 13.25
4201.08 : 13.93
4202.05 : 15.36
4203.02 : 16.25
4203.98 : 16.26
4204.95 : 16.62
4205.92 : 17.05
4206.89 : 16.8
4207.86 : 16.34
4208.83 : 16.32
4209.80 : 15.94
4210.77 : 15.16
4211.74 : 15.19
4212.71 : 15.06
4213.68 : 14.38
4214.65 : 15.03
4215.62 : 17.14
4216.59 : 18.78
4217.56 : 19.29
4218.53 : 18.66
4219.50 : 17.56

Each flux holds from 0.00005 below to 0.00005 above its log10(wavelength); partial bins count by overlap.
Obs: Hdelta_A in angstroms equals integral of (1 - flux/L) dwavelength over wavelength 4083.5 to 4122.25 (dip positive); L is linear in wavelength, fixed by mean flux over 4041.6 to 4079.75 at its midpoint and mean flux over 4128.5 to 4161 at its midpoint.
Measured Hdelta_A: -2.4 angstroms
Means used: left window 14.3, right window 14.6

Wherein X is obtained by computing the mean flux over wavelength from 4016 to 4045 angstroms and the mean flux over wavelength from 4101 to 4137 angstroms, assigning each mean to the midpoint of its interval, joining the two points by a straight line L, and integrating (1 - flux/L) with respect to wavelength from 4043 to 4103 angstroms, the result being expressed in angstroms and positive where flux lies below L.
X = 5.2 angstroms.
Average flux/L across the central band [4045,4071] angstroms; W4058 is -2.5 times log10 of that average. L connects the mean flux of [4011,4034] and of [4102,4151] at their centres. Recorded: 0.10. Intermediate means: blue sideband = 16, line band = 14.5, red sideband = 15.5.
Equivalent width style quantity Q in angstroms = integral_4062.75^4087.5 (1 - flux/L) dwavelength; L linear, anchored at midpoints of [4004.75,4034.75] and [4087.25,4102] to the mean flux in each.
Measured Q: 1.0 angstroms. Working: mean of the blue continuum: 15.7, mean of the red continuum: 14.7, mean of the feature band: 14.4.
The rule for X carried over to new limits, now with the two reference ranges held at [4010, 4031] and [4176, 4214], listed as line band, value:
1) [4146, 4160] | 1.4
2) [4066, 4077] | 1.0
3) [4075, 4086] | 1.1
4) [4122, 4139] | 0.1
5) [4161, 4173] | 0.7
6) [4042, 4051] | 0.7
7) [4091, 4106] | 1.3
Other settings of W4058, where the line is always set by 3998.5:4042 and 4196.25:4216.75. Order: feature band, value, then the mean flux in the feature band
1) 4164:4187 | 0.02 mag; 15.3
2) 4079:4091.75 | 0.03 mag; 15.3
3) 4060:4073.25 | 0.11 mag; 14.3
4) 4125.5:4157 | 0.07 mag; 14.7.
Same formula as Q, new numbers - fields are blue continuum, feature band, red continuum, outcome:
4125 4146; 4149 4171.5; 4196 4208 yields 1.8 angstroms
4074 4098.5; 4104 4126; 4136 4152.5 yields -2.2 angstroms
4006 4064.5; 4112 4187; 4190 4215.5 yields 1.6 angstroms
